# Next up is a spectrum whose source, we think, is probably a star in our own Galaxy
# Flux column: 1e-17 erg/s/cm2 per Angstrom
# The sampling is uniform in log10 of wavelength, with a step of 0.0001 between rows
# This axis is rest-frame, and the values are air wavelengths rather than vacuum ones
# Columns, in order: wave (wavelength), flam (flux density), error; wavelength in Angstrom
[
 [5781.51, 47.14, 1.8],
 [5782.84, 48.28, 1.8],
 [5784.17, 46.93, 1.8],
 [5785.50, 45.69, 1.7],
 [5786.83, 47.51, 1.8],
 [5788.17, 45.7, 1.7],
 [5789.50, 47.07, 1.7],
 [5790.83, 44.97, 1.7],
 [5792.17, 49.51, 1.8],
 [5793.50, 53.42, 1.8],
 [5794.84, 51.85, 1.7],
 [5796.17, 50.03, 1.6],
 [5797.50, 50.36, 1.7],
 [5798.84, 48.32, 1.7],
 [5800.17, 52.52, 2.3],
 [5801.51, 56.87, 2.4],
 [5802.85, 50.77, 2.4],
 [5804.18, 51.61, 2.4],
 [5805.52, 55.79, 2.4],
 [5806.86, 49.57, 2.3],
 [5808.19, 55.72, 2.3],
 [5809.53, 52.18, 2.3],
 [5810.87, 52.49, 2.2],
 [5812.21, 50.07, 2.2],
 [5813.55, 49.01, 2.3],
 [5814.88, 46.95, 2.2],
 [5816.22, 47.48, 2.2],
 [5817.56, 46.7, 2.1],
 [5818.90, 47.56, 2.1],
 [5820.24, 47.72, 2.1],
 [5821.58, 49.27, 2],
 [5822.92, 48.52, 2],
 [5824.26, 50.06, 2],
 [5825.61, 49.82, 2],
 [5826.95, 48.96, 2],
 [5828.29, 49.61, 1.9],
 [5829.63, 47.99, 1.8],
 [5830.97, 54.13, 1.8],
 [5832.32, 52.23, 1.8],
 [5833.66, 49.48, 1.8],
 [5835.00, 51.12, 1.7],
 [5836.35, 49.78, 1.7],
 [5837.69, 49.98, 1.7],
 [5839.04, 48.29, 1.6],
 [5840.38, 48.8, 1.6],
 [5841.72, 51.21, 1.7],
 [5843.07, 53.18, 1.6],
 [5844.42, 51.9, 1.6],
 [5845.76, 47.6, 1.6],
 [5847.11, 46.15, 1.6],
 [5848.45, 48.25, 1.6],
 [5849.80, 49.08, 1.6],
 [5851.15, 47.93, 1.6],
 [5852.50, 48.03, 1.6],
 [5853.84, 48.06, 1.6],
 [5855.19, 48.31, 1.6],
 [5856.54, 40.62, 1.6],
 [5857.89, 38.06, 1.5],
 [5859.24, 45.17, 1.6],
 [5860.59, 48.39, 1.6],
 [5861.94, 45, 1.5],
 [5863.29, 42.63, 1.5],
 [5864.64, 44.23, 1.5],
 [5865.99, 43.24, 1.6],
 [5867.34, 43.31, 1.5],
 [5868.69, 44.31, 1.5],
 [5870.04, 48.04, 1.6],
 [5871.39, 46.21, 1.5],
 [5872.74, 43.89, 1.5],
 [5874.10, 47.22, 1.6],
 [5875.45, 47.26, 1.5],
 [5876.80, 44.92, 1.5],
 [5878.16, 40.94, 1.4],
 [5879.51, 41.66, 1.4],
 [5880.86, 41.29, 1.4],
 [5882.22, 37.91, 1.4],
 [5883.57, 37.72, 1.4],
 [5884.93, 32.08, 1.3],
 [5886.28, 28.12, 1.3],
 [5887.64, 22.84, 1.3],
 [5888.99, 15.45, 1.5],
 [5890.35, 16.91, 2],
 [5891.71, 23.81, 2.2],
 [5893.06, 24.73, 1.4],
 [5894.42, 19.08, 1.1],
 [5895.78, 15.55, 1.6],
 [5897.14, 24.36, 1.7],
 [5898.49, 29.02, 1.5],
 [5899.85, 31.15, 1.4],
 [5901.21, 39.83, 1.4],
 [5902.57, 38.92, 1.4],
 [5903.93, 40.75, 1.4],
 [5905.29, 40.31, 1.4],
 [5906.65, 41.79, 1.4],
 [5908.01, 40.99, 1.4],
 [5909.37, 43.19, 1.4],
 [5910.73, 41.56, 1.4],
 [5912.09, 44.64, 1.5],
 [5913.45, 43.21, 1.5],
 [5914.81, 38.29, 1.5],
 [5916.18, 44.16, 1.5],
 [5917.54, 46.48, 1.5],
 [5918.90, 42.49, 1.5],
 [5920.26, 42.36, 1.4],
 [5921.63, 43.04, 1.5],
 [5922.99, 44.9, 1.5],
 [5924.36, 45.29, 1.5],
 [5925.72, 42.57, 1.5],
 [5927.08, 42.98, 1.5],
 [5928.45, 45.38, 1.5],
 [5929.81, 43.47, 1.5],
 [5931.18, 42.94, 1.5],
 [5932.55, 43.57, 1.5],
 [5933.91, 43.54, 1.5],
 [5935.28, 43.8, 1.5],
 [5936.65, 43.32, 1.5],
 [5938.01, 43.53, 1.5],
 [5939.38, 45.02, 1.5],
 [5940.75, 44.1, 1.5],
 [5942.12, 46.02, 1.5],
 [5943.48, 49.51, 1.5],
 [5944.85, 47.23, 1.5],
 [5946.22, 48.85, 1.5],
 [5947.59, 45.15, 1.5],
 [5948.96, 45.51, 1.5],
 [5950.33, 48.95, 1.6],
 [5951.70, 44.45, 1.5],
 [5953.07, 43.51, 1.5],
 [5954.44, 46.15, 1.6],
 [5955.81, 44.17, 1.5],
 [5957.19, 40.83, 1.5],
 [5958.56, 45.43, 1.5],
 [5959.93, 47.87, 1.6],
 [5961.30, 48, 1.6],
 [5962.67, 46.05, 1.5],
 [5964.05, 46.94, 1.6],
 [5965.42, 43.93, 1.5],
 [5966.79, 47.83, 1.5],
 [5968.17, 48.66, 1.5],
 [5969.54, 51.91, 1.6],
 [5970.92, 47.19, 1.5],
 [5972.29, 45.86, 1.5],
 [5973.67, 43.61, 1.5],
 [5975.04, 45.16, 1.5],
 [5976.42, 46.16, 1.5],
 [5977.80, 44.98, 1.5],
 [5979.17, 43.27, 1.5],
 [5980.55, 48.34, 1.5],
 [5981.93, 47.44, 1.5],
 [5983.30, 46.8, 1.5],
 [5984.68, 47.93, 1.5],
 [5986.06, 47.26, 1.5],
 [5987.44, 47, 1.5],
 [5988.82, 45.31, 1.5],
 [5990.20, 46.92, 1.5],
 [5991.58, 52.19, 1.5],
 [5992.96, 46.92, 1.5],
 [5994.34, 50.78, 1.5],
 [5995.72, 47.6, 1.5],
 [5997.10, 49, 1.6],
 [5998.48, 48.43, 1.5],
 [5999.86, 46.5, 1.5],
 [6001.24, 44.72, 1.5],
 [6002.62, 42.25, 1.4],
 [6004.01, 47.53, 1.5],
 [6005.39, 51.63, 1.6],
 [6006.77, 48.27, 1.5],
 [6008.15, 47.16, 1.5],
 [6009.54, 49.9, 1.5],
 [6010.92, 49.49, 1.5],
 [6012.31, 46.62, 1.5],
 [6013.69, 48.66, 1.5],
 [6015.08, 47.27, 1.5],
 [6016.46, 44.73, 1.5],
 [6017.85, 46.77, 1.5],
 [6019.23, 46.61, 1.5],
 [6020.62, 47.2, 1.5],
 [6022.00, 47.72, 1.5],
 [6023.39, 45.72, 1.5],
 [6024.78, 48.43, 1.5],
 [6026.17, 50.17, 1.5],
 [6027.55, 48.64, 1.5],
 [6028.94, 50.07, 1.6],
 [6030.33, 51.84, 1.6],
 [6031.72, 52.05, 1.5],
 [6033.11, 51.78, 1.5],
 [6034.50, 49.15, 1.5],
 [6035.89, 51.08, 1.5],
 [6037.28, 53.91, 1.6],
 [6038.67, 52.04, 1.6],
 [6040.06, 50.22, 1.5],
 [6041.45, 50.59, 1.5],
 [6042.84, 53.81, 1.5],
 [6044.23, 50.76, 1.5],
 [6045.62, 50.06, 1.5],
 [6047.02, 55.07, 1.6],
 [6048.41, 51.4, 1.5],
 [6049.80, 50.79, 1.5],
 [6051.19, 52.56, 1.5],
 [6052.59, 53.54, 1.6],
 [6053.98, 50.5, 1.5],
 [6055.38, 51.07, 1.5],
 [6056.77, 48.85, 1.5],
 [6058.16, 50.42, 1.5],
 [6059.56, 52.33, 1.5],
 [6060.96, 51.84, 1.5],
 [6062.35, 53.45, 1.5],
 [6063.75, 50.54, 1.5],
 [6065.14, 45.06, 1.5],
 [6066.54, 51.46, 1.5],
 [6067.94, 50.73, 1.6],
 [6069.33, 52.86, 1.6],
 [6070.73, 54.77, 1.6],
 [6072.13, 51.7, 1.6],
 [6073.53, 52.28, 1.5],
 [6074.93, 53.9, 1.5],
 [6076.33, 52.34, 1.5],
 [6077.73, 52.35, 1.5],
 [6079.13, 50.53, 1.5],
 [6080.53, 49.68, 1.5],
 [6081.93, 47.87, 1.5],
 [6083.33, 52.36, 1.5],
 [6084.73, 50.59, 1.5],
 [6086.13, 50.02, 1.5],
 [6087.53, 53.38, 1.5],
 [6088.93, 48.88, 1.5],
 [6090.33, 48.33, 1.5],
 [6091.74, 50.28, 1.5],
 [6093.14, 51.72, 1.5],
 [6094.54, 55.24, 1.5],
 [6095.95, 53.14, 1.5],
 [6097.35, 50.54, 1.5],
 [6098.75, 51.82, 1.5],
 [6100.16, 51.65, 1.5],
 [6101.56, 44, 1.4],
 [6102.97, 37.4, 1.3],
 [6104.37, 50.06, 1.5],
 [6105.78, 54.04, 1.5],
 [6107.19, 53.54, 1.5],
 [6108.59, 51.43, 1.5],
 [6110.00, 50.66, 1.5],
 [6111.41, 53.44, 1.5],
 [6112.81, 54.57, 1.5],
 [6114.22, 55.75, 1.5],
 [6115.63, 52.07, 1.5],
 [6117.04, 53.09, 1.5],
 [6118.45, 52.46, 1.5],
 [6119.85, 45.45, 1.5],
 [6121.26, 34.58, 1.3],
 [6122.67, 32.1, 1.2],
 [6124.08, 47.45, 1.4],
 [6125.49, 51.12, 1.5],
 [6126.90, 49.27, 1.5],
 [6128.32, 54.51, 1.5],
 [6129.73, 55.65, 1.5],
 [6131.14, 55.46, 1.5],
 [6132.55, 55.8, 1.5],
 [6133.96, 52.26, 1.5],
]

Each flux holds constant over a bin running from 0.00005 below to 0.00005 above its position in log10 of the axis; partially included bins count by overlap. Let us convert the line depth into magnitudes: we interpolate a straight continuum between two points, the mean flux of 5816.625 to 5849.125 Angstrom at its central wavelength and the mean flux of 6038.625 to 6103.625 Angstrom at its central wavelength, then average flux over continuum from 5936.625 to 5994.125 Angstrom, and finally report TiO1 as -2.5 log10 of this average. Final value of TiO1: 0.09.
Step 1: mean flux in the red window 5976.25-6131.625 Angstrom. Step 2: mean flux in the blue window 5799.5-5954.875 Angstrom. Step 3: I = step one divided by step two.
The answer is 1.1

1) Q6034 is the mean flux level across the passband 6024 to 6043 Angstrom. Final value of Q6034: 50.9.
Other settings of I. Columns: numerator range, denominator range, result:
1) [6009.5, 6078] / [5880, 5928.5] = 1.41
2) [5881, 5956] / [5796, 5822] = 0.77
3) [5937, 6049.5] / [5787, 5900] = 1.07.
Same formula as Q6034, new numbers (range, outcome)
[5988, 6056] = 49.3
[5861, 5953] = 40.1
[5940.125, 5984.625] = 46.3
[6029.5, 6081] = 51.5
